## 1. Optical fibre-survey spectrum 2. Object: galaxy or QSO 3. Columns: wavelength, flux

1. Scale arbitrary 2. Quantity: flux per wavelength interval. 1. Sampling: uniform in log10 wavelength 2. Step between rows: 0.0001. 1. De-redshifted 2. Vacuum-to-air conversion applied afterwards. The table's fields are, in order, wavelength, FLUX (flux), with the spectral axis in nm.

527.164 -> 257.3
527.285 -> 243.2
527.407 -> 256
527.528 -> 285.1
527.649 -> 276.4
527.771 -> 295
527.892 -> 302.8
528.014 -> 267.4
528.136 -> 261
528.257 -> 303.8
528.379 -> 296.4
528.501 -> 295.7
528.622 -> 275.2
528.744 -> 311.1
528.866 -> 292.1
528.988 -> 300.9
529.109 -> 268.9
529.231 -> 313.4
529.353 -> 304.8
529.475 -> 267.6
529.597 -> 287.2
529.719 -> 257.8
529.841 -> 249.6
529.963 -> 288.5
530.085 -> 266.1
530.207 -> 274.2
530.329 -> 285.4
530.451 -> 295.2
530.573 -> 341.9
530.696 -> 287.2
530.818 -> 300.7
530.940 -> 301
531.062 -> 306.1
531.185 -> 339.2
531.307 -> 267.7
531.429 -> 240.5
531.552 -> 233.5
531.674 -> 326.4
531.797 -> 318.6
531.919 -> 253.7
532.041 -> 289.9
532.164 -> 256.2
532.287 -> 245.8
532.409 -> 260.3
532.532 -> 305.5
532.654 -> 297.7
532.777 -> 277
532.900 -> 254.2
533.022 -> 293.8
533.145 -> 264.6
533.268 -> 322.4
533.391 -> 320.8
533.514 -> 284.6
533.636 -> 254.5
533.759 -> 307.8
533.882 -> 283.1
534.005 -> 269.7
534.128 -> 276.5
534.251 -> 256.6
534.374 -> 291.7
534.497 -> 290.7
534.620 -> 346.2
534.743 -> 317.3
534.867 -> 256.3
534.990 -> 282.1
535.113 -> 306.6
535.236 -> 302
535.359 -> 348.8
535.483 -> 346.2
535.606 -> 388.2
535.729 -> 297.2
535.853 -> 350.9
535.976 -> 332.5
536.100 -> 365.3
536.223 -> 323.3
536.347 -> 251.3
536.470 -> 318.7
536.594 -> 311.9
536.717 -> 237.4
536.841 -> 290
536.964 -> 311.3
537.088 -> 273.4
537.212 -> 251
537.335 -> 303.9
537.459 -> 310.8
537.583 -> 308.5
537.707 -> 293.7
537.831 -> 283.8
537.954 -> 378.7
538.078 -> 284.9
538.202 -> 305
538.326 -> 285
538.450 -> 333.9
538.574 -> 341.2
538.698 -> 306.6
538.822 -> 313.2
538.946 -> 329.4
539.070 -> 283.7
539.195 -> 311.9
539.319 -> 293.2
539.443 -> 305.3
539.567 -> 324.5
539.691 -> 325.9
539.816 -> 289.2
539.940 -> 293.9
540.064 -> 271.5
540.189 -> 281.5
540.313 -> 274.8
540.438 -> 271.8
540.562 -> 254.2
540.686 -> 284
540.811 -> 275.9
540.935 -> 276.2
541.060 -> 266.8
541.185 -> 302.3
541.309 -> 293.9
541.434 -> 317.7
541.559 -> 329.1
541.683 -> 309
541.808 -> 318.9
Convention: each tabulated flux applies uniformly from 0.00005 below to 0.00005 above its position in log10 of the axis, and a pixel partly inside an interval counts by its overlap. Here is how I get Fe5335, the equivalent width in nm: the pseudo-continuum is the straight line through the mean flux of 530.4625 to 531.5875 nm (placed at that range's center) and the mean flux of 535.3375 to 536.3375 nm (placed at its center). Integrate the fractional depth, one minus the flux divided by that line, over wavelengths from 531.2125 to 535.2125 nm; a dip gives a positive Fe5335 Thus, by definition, 0.379 nm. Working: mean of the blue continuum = 292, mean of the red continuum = 339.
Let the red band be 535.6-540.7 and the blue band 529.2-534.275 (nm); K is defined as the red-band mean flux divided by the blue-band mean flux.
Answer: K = 1.1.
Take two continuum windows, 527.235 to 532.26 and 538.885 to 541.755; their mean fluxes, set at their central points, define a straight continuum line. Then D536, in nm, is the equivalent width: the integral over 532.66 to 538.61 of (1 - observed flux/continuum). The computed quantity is -0.24 nm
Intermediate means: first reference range 285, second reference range 294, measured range 302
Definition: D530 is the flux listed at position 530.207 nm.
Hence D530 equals 274.2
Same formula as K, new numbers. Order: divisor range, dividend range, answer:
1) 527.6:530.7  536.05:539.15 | 1.06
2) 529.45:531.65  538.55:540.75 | 1.05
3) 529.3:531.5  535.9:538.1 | 1.06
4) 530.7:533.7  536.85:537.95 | 1.04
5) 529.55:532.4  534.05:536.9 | 1.09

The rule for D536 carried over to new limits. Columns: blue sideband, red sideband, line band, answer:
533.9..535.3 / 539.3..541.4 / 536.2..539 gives -0.123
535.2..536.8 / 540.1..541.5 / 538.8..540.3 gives -0.046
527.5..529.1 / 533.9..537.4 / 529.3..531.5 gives 0.050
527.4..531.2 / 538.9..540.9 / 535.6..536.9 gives -0.096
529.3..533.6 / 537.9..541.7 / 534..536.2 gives -0.169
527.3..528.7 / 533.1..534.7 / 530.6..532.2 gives -0.005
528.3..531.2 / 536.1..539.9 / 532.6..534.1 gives 0.056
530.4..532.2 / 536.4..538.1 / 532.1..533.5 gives 0.051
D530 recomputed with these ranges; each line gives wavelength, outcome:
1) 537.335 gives 303.9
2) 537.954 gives 378.7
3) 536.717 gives 237.4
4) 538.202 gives 305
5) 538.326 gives 285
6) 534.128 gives 276.5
